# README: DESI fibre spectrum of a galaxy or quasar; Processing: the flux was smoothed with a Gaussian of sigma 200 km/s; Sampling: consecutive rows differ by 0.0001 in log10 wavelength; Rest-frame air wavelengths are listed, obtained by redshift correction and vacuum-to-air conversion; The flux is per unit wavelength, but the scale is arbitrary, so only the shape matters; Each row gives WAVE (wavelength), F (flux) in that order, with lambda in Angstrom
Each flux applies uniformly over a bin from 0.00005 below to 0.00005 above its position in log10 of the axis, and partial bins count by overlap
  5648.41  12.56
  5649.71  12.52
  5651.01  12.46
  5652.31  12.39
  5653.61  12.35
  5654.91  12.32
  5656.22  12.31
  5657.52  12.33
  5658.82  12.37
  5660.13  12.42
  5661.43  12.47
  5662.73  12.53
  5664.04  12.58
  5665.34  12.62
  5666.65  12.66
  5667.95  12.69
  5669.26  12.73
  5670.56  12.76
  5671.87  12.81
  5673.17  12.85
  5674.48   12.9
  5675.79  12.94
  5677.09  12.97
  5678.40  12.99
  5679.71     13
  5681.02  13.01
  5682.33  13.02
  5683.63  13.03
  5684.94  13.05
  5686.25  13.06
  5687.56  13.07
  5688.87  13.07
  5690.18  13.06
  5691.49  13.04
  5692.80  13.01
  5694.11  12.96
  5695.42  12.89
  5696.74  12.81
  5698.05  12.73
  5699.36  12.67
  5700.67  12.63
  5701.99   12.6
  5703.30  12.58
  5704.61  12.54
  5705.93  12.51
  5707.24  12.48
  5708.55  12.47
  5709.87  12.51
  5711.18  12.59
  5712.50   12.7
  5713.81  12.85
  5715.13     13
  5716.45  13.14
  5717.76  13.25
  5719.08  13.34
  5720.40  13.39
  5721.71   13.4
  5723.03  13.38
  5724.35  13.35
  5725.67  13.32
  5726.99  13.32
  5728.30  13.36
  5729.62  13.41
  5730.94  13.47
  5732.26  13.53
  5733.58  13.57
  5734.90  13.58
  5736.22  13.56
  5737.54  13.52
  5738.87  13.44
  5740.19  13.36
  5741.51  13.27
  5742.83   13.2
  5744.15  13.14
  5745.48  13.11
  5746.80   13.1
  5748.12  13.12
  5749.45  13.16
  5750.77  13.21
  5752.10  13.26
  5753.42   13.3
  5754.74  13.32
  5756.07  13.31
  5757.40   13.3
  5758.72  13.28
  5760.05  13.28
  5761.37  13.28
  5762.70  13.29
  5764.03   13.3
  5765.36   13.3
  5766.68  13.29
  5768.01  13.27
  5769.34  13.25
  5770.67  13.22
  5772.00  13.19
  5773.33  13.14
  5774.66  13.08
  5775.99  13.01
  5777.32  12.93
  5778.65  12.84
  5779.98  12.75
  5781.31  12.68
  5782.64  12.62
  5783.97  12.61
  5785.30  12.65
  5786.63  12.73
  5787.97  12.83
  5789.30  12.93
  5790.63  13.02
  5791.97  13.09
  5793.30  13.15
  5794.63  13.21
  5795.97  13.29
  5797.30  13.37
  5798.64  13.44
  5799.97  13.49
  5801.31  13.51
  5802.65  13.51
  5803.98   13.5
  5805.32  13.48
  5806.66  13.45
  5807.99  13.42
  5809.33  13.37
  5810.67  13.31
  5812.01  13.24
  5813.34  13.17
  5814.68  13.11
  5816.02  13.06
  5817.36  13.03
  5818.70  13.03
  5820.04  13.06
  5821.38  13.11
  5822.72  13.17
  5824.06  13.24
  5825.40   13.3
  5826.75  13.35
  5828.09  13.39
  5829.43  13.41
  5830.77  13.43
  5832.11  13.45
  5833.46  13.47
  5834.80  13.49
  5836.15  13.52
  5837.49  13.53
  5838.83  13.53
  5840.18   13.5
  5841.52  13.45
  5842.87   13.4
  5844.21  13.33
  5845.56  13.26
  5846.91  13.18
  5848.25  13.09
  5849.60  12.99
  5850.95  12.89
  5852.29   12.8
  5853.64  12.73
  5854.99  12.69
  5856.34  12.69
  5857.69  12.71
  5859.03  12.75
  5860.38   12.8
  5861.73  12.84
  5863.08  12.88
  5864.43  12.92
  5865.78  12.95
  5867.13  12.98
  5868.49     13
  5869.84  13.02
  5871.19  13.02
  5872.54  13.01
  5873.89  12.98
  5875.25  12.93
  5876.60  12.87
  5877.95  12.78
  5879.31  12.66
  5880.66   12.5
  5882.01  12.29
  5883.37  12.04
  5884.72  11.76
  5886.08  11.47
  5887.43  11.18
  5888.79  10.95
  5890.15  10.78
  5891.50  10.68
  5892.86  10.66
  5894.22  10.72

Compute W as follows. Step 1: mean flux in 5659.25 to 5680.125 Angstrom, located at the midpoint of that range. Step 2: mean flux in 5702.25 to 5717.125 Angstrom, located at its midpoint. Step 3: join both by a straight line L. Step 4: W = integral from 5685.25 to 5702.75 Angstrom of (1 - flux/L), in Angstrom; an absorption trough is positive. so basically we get -0.3 Angstrom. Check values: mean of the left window 12.7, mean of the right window 12.7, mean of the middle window 12.9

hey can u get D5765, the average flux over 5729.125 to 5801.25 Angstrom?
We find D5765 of 13.2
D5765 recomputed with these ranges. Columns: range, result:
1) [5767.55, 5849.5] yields 13.2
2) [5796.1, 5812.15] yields 13.4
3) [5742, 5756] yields 13.2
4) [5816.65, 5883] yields 13.1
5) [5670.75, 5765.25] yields 13.1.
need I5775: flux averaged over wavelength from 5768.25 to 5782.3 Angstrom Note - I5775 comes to 13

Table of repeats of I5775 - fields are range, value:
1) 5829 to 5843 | 13.5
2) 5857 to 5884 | 12.8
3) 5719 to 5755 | 13.3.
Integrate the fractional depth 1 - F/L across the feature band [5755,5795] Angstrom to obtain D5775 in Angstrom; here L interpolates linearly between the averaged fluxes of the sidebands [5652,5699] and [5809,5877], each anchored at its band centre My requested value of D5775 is -0.2 Angstrom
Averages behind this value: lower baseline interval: 12.8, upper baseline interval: 13.1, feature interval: 13.1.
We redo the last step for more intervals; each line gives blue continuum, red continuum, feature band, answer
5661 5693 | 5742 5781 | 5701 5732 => 0.0 Angstrom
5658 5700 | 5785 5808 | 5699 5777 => -0.7 Angstrom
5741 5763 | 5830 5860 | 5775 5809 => 0.3 Angstrom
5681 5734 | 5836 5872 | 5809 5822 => -0.1 Angstrom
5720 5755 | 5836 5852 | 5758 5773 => 0.1 Angstrom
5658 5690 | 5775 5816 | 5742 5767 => -0.4 Angstrom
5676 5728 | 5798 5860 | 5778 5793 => 0.4 Angstrom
